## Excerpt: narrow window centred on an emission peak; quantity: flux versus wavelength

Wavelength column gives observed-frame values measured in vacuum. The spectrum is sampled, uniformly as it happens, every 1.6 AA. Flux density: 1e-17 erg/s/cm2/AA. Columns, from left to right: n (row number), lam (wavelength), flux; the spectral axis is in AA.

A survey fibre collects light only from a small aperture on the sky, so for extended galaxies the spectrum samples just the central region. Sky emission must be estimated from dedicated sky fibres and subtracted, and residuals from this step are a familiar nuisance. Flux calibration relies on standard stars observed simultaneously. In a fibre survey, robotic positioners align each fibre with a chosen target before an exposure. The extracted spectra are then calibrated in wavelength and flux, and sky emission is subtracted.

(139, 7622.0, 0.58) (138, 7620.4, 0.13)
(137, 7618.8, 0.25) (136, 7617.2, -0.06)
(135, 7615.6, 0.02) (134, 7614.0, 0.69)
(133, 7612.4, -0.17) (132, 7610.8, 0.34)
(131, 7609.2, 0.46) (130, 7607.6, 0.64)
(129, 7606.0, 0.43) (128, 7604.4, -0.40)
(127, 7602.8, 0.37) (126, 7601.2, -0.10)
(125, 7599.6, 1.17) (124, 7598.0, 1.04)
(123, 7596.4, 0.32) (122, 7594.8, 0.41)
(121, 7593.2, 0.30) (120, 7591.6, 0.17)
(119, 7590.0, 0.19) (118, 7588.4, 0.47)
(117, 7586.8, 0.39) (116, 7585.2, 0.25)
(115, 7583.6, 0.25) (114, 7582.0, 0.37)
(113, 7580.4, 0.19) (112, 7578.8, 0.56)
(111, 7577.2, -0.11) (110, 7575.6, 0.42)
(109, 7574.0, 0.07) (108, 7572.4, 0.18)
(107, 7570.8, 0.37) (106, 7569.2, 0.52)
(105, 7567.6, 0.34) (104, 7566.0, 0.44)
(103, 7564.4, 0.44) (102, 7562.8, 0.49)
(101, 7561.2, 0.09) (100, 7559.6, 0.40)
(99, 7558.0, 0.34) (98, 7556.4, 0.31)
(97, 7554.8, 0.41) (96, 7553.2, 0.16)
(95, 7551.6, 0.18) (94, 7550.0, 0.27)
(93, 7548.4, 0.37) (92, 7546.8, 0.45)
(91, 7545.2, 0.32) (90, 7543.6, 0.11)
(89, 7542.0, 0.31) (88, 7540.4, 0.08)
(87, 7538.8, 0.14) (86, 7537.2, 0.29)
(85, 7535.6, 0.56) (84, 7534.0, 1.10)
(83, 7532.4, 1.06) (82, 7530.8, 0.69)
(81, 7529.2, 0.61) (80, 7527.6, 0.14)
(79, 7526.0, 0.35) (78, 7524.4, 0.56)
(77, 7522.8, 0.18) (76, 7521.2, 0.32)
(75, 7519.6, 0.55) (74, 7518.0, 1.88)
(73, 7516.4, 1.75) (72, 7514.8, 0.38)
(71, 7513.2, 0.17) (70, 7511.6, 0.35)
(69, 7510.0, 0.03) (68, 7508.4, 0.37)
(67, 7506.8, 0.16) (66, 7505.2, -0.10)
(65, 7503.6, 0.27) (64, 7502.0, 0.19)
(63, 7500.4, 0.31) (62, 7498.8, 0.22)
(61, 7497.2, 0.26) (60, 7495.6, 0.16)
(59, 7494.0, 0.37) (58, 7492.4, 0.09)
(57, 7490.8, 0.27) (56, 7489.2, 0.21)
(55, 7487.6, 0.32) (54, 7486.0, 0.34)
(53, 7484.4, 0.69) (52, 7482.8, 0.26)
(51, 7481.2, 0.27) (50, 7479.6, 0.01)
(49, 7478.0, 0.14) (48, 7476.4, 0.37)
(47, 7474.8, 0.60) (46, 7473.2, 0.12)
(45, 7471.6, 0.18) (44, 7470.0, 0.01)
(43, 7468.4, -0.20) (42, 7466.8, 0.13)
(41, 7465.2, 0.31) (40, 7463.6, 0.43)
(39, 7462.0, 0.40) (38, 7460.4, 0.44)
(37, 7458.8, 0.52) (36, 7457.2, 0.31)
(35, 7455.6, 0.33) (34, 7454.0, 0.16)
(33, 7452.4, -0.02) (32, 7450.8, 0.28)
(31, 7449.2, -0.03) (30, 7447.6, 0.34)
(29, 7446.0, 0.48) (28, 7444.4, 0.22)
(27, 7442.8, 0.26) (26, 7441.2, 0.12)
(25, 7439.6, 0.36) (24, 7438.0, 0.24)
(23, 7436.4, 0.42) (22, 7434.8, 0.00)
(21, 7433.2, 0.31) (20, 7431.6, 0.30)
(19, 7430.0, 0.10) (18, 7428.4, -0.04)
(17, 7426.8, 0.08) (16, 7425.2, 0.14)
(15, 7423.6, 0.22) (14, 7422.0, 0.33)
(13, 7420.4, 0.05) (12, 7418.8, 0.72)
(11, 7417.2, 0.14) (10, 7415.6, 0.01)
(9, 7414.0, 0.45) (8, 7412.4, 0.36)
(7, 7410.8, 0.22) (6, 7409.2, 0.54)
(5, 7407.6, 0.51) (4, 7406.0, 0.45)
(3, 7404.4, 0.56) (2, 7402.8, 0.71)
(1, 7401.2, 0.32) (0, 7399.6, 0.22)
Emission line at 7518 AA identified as [S II]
